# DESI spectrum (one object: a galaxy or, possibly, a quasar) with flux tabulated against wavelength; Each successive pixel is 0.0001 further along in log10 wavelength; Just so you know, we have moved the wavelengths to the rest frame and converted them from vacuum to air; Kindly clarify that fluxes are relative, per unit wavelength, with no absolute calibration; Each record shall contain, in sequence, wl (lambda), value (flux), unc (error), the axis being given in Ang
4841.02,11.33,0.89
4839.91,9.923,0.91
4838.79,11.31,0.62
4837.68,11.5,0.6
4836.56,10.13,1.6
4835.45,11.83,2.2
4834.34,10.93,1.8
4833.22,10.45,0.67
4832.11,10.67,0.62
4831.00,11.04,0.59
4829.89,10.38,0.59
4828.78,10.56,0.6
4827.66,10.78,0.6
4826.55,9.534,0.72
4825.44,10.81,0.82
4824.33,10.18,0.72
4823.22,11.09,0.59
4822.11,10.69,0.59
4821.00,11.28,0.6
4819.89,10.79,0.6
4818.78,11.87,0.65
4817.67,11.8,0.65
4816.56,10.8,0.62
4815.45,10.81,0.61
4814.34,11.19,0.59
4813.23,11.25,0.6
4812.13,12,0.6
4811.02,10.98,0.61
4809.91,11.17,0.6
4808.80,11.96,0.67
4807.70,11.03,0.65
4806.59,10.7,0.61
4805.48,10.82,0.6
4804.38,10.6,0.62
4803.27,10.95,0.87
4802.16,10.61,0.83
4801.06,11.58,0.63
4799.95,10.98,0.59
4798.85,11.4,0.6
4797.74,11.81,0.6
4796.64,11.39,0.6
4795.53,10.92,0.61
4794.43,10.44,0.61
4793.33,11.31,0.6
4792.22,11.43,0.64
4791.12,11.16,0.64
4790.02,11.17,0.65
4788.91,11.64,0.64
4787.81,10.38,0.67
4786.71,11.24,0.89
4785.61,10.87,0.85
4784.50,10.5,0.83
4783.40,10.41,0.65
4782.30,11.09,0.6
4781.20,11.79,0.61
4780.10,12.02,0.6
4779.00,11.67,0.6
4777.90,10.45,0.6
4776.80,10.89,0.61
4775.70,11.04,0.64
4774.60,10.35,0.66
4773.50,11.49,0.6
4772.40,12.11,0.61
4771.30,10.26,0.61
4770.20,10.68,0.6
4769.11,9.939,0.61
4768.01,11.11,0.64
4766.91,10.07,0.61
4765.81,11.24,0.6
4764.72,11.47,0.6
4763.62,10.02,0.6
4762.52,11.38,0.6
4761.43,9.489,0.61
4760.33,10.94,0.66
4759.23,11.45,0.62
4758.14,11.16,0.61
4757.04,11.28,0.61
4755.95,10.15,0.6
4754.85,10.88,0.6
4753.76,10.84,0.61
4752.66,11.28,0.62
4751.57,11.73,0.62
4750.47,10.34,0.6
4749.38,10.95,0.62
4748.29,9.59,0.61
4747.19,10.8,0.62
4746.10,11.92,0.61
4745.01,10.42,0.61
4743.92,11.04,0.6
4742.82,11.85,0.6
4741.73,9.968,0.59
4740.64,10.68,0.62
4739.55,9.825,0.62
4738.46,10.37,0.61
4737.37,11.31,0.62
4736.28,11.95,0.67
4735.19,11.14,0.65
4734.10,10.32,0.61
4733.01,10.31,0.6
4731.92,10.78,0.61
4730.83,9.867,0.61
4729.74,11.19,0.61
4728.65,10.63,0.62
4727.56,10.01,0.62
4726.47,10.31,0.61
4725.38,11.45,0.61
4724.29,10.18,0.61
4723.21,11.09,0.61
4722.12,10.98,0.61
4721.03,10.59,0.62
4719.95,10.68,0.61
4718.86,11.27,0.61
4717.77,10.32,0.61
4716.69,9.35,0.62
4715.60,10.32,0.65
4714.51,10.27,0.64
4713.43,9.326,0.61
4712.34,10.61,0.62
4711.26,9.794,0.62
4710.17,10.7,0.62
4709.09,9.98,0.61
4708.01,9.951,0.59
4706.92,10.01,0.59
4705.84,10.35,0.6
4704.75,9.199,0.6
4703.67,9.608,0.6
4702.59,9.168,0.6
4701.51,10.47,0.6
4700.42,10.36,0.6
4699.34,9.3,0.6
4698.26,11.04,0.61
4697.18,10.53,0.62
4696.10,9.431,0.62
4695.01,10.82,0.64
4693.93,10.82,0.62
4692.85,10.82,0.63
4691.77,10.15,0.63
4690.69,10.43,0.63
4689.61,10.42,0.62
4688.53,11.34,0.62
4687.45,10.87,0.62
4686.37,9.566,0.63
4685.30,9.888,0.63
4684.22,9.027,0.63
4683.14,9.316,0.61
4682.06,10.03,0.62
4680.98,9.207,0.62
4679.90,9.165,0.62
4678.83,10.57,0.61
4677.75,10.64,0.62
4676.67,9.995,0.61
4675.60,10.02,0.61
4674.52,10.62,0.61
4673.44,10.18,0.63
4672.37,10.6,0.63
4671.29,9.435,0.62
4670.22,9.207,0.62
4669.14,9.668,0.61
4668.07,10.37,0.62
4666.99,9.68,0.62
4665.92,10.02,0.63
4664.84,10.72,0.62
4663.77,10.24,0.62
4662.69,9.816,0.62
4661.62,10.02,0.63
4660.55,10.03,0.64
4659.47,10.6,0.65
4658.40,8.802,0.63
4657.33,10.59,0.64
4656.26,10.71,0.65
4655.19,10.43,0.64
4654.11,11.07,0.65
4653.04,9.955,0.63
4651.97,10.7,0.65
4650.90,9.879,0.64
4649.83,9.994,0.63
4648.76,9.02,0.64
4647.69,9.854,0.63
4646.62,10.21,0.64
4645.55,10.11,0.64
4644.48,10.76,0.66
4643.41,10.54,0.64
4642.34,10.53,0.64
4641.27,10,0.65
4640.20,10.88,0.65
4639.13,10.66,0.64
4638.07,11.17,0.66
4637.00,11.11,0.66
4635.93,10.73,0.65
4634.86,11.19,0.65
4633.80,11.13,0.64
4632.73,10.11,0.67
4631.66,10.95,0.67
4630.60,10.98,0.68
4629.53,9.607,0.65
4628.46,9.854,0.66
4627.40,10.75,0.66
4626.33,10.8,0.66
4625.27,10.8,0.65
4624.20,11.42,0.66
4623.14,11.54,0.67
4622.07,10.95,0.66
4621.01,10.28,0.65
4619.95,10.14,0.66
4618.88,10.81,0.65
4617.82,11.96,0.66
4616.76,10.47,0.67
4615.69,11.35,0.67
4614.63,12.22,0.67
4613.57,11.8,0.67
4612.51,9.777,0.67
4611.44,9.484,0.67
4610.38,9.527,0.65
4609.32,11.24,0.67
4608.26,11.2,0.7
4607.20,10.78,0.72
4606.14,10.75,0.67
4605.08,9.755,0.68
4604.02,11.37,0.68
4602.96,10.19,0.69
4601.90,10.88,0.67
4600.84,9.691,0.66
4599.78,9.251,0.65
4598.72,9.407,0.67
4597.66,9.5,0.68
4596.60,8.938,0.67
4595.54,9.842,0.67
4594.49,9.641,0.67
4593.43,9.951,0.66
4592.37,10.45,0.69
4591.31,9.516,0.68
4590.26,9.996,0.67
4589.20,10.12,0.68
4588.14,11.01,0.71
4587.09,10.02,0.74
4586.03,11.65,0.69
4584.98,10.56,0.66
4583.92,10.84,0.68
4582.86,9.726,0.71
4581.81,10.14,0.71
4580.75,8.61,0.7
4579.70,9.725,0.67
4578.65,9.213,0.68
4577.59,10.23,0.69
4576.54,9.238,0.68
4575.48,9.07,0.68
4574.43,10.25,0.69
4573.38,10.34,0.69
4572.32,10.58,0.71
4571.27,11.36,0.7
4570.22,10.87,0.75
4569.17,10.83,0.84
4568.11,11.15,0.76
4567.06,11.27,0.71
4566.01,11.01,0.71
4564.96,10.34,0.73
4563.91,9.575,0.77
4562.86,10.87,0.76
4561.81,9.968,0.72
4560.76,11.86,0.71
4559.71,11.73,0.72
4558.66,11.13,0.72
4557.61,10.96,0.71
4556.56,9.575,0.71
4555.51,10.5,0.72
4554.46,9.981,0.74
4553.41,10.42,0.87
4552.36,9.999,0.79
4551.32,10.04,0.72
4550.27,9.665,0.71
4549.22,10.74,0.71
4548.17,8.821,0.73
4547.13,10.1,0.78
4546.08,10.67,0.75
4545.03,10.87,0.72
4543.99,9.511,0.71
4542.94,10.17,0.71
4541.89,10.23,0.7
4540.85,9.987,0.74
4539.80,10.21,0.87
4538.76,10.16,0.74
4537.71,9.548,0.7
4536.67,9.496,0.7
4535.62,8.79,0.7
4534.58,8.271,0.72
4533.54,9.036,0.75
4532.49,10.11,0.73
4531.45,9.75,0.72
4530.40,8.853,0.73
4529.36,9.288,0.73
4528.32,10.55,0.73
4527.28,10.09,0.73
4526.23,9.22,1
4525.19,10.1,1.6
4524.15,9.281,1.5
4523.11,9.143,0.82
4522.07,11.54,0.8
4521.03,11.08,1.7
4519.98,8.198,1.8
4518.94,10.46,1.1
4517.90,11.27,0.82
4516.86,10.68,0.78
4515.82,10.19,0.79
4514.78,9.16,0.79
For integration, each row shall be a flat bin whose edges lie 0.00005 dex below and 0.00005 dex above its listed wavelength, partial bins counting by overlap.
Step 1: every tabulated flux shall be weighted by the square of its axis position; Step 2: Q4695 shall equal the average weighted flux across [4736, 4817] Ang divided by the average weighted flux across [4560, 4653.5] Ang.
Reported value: 1.1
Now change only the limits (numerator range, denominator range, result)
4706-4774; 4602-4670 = 1.06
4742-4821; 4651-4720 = 1.13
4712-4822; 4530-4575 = 1.17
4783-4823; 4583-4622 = 1.16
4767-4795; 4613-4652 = 1.10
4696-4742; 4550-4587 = 1.07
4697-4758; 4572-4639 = 1.07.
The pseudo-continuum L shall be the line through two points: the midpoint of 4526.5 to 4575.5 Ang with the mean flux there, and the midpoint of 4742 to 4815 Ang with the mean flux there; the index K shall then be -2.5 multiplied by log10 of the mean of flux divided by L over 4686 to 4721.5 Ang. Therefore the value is 0.05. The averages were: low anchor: 10.2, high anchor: 11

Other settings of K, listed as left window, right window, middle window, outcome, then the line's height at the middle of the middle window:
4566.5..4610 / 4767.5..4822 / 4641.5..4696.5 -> 0.05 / 10.6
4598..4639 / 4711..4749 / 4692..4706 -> 0.05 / 10.6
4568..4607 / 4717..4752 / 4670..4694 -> 0.04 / 10.5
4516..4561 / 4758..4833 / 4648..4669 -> 0.04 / 10.5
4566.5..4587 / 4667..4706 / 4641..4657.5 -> -0.01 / 10.1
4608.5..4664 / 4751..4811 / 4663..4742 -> 0.05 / 10.8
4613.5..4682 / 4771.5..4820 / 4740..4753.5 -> 0.00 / 10.9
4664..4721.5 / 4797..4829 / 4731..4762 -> -0.03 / 10.5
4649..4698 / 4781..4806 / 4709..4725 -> 0.01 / 10.5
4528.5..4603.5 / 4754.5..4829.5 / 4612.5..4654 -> -0.03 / 10.4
